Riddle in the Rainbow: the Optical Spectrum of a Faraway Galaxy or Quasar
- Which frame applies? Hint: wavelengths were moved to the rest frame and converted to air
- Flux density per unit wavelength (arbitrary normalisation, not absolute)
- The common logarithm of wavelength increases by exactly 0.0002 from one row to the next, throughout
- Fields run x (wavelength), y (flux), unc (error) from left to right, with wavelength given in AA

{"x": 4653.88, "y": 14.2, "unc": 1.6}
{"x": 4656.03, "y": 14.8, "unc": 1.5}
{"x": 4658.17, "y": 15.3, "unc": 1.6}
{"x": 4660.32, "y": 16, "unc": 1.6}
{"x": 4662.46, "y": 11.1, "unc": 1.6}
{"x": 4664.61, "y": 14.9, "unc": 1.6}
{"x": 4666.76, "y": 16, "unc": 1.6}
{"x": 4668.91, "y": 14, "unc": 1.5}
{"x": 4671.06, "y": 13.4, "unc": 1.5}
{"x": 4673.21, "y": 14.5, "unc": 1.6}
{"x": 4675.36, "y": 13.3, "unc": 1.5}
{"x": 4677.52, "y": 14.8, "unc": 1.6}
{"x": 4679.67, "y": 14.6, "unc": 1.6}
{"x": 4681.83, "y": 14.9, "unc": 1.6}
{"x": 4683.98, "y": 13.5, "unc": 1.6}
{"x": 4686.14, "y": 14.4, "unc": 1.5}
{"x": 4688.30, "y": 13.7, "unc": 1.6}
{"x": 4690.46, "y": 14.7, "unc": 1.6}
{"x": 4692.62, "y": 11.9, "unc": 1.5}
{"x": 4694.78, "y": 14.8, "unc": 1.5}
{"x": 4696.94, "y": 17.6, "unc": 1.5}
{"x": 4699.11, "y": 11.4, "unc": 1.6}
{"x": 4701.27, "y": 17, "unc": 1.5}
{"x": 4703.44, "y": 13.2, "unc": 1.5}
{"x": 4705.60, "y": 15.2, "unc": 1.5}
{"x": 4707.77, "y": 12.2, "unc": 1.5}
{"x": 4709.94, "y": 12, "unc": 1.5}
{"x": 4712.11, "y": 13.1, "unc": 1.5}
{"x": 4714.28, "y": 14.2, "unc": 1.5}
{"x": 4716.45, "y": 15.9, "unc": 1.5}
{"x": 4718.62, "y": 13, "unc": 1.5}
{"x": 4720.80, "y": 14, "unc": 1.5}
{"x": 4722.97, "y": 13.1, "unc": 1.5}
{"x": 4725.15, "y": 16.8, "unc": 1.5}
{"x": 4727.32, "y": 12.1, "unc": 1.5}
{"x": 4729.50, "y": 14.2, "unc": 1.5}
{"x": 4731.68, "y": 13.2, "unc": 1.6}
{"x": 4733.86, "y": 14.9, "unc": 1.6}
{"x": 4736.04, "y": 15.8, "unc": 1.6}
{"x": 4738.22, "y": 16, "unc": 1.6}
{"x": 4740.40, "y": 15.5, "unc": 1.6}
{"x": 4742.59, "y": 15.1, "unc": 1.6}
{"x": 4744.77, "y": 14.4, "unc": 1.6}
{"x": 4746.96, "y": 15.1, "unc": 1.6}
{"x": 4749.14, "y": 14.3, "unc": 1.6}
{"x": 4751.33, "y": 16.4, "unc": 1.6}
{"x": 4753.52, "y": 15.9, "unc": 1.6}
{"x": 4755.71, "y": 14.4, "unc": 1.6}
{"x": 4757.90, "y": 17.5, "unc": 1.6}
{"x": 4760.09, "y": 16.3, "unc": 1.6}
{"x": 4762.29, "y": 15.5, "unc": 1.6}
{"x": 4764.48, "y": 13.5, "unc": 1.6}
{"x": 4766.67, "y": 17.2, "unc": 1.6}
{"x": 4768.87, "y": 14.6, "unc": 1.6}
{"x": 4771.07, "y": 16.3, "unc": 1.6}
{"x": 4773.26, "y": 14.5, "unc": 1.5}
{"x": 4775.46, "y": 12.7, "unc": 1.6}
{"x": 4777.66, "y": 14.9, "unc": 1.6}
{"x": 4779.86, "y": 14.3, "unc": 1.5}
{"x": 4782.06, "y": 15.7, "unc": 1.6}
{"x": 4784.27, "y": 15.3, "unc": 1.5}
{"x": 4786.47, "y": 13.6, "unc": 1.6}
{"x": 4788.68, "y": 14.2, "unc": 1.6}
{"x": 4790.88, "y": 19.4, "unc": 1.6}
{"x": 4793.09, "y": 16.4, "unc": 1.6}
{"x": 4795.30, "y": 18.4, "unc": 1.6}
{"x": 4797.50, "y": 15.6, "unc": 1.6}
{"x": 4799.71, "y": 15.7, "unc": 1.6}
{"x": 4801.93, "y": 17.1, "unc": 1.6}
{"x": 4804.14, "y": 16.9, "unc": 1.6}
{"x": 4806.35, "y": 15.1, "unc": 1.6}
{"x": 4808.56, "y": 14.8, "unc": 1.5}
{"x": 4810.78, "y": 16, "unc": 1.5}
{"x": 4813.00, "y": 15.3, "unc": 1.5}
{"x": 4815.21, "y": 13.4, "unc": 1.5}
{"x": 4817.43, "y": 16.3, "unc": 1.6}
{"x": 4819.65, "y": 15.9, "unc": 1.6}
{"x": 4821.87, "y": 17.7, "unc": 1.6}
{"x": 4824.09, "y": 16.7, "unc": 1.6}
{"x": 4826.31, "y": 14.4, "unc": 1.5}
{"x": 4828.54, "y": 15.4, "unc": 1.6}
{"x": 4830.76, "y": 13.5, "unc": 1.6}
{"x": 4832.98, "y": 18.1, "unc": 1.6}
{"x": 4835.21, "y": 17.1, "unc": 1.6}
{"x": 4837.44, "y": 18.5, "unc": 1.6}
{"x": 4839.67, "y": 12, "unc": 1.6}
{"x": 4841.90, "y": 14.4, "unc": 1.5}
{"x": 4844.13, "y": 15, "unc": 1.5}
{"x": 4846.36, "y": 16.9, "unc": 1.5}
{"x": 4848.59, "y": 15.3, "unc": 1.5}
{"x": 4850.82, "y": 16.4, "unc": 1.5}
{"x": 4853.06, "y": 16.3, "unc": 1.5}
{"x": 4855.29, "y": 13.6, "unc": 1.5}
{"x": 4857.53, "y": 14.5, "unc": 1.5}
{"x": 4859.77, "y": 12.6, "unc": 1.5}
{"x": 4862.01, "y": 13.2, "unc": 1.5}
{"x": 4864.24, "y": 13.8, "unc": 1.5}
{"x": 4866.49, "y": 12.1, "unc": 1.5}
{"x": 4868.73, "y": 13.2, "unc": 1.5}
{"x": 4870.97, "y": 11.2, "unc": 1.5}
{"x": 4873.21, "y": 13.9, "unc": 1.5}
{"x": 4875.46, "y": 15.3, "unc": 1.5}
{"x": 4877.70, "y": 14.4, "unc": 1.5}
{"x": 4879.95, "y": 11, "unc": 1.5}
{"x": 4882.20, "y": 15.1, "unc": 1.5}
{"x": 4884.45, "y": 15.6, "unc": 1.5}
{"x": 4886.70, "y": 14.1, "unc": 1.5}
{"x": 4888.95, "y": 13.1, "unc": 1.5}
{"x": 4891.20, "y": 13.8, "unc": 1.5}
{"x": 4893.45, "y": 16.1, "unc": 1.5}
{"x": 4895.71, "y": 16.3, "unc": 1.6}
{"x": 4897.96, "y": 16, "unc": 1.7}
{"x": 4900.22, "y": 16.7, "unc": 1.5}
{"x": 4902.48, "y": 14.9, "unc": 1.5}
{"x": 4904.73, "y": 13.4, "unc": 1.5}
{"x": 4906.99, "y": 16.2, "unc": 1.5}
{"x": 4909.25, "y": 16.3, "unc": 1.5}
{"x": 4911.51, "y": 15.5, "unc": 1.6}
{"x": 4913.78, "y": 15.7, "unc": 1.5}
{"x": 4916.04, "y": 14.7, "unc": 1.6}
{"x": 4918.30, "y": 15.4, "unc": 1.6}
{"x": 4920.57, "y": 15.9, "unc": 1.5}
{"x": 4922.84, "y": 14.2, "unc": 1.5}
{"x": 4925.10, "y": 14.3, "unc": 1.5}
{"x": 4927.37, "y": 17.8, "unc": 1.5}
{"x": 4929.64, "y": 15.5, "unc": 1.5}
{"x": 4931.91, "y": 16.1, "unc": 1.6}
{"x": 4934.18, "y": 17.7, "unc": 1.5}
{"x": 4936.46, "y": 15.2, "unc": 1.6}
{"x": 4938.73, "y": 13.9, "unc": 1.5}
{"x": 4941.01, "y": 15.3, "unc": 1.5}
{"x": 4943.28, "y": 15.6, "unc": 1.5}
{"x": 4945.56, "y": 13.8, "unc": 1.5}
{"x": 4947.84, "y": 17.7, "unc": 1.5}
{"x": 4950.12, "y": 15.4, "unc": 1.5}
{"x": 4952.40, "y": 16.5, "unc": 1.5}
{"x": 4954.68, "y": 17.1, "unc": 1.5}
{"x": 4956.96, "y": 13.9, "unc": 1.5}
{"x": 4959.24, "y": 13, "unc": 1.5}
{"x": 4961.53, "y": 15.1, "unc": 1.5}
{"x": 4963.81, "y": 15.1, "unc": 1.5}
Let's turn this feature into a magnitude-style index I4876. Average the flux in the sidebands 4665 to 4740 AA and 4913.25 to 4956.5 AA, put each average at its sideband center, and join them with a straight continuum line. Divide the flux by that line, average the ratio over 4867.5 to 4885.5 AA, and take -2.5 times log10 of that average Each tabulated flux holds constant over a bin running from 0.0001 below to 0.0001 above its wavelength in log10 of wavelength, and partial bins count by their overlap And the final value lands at 0.12 mag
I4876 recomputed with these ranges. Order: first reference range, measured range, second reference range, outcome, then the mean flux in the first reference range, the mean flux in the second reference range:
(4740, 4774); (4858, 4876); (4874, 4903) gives 0.135 mag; 15.4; 14.8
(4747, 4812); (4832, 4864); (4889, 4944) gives 0.022 mag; 15.6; 15.5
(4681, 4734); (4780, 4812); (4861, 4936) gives -0.112 mag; 14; 14.8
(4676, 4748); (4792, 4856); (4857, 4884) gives -0.159 mag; 14.3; 13.4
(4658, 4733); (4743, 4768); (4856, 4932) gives -0.089 mag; 14.1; 14.6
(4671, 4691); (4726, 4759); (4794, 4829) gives 0.001 mag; 14.2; 15.9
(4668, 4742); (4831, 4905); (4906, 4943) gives 0.042 mag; 14.2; 15.6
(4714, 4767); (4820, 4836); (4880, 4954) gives -0.065 mag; 15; 15.4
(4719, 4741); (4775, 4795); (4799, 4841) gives -0.006 mag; 14.5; 15.8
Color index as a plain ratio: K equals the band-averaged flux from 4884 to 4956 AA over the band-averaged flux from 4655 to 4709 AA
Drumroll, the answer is 1.08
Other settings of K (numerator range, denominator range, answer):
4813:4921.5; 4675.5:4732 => 1.06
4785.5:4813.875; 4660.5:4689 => 1.13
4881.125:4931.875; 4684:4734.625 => 1.09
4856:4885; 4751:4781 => 0.88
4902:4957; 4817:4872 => 1.04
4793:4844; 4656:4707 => 1.10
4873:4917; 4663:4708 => 1.04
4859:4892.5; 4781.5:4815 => 0.85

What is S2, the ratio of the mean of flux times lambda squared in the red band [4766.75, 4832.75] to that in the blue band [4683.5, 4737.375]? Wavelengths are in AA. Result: 1.15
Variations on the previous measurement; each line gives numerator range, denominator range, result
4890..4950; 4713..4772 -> 1.11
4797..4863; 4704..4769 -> 1.09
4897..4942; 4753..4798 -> 1.06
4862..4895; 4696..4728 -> 1.05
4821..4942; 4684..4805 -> 1.07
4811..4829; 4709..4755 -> 1.12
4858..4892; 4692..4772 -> 0.97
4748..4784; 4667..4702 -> 1.10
